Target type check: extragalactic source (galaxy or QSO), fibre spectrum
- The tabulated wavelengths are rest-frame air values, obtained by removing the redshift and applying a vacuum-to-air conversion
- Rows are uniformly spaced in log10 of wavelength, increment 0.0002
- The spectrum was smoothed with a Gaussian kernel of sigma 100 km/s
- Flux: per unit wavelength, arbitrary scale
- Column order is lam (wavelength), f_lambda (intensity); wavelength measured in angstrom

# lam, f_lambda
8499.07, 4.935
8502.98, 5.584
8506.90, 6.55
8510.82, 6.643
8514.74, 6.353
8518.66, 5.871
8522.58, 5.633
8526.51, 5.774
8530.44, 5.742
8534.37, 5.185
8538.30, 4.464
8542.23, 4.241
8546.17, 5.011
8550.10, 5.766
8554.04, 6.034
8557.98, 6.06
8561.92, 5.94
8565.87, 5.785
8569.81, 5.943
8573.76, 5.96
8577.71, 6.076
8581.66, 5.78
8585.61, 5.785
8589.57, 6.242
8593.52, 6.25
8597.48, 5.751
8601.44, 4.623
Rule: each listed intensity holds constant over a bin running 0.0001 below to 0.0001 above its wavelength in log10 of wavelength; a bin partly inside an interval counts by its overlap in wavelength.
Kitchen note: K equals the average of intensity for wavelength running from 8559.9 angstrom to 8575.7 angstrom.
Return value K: 5.91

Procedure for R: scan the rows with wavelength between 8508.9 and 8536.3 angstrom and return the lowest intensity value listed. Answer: 5.185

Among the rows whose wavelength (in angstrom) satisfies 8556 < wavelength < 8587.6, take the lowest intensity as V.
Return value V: 5.78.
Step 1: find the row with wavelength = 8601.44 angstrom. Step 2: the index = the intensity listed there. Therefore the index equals 4.623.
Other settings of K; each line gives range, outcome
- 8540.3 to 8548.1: 4.62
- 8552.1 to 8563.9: 6.01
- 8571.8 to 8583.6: 5.94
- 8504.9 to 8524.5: 6.21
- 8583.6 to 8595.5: 6.09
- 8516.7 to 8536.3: 5.64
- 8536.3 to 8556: 5.1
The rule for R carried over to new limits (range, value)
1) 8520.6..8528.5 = 5.633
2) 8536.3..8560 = 4.241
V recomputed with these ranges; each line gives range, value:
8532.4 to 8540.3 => 4.464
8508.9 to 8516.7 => 6.353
